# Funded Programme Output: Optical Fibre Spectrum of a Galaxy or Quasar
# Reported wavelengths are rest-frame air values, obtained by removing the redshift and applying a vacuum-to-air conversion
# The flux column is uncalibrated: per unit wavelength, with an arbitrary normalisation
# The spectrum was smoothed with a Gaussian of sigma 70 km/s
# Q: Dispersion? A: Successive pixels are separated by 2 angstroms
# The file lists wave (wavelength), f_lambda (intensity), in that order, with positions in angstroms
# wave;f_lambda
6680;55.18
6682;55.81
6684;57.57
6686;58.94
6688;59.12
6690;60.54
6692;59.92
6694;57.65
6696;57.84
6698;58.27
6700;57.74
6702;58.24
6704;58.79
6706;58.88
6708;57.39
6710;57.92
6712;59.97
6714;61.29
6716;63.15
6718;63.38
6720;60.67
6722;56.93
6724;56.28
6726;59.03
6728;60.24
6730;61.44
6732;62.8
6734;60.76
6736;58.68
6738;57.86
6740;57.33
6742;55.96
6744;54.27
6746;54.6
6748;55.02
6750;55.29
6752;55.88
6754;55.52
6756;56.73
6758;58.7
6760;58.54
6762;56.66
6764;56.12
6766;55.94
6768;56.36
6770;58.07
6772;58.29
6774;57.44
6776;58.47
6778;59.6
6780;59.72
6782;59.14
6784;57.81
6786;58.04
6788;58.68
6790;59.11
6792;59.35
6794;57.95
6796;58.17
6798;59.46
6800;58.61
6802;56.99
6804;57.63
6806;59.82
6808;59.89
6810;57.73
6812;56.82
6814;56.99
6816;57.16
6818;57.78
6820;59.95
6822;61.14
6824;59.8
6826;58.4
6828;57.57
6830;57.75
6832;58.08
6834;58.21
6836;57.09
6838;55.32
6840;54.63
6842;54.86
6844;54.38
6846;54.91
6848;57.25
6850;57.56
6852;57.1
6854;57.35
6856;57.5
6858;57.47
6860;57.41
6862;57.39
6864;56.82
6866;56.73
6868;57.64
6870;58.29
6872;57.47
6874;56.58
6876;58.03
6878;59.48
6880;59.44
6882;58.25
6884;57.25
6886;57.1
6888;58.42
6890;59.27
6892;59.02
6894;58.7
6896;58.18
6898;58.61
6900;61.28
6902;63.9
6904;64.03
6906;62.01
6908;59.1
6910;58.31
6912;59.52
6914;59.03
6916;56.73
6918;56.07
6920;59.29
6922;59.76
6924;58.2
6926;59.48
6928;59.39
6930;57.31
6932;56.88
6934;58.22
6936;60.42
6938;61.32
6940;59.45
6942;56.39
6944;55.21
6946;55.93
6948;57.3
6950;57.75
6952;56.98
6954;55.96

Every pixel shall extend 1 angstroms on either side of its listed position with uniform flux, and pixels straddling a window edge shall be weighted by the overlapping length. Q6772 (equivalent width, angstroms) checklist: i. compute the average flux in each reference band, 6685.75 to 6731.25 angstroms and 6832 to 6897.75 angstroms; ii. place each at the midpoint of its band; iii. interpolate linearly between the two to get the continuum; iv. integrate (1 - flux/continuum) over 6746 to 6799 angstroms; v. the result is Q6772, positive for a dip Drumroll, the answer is 0.8 angstroms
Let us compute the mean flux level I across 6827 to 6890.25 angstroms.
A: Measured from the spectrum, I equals 57.2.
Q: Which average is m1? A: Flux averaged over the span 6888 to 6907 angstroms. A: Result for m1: 60.4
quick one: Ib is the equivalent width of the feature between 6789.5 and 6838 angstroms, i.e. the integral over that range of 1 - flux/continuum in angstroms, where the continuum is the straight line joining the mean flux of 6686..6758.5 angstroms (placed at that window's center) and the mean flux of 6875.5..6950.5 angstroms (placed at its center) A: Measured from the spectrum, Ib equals 0.2 angstroms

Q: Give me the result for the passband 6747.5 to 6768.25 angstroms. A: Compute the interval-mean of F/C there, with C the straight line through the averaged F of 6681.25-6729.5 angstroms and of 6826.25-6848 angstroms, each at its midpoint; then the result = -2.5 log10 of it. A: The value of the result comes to 0.029 mag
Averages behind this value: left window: 59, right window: 56.4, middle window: 56.5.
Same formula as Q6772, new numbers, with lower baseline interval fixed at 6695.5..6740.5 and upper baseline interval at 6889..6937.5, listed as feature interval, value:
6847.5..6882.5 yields 1.0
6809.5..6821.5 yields 0.3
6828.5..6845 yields 0.8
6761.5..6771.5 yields 0.4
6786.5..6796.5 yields 0.1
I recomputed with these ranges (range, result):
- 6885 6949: 58.9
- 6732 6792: 57.5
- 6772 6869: 57.8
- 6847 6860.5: 57.4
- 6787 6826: 58.6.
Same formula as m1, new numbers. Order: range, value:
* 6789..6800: 58.8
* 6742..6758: 55.6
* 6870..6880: 58.1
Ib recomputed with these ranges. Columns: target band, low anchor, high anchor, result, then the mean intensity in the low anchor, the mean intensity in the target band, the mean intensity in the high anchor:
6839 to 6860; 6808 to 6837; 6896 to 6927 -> 0.8 angstroms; 58.2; 56.4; 59.6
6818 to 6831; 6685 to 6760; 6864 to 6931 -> -0.1 angstroms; 58.5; 59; 58.8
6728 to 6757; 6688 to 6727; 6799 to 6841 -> 0.7 angstroms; 59.2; 57.4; 58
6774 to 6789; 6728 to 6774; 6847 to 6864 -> -0.3 angstroms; 57.4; 58.7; 57.3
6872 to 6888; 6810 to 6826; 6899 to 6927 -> 0.4 angstroms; 58.5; 58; 59.8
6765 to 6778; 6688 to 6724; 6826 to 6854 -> 0.1 angstroms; 59.2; 57.6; 56.6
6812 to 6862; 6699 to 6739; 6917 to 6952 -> 1.2 angstroms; 59.6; 57.3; 58.1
